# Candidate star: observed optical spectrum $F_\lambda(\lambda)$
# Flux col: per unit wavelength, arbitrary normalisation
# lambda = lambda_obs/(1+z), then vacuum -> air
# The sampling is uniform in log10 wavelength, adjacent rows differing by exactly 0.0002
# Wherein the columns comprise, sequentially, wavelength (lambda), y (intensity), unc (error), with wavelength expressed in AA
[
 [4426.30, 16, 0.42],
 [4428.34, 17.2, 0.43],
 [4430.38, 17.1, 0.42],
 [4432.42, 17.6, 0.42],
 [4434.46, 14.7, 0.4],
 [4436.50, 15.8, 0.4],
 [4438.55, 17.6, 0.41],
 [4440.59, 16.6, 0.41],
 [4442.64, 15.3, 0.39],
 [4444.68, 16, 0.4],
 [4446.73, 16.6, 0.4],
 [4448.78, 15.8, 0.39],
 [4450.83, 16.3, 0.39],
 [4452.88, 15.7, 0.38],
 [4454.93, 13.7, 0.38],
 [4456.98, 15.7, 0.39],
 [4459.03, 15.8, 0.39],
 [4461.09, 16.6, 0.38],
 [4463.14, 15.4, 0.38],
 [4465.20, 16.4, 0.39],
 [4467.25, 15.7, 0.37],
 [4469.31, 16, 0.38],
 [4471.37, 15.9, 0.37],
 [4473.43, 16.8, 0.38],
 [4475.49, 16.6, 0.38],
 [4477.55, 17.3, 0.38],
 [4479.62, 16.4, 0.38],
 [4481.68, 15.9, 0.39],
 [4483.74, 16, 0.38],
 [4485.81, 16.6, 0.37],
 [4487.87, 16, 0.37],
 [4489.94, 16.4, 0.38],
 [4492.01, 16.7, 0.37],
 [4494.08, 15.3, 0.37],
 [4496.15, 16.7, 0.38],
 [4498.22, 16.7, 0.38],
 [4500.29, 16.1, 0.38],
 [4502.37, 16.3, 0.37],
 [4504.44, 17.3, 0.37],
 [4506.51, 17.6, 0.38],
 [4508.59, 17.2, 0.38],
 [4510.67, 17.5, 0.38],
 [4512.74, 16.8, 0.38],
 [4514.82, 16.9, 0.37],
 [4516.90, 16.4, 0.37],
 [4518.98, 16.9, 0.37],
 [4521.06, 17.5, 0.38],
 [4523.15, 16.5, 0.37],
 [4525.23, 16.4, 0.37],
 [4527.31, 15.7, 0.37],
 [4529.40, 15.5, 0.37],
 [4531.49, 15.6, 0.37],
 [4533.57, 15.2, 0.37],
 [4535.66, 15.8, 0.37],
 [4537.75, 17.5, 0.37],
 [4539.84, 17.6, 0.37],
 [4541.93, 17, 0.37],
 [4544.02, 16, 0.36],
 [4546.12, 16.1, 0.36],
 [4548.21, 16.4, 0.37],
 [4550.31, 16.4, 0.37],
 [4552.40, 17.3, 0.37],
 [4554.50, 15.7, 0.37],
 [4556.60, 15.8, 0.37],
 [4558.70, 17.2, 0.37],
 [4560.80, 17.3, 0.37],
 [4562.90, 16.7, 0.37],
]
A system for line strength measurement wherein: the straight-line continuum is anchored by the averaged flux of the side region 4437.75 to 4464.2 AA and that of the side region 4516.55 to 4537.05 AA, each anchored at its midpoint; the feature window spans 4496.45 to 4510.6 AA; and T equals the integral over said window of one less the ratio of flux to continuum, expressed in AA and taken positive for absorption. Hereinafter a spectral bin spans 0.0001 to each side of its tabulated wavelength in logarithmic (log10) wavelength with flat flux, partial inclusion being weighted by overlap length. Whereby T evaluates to -0.7 AA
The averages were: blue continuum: 15.9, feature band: 16.9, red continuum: 16.2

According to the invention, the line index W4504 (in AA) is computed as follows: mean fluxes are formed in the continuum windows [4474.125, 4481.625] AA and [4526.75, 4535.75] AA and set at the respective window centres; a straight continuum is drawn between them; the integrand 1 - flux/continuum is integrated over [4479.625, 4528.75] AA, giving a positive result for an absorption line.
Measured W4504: -1.5 AA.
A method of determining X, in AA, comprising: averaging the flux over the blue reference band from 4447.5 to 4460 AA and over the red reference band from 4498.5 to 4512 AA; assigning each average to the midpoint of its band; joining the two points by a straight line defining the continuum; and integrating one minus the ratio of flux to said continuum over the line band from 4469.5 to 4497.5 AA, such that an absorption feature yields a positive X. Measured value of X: 0.0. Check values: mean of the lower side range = 15.5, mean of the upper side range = 17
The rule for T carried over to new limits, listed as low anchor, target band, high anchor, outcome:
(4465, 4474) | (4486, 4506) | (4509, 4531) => -0.1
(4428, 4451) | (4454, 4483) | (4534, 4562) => 0.7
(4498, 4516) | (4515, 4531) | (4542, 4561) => 0.3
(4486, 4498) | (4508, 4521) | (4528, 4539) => -0.7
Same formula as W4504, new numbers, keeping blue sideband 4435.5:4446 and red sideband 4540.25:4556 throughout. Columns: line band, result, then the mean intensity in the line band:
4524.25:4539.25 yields 0.4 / 16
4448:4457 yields 0.5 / 15.4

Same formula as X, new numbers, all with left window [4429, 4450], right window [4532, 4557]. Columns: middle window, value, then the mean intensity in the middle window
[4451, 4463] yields 0.6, 15.6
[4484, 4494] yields 0.0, 16.3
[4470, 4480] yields -0.1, 16.6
